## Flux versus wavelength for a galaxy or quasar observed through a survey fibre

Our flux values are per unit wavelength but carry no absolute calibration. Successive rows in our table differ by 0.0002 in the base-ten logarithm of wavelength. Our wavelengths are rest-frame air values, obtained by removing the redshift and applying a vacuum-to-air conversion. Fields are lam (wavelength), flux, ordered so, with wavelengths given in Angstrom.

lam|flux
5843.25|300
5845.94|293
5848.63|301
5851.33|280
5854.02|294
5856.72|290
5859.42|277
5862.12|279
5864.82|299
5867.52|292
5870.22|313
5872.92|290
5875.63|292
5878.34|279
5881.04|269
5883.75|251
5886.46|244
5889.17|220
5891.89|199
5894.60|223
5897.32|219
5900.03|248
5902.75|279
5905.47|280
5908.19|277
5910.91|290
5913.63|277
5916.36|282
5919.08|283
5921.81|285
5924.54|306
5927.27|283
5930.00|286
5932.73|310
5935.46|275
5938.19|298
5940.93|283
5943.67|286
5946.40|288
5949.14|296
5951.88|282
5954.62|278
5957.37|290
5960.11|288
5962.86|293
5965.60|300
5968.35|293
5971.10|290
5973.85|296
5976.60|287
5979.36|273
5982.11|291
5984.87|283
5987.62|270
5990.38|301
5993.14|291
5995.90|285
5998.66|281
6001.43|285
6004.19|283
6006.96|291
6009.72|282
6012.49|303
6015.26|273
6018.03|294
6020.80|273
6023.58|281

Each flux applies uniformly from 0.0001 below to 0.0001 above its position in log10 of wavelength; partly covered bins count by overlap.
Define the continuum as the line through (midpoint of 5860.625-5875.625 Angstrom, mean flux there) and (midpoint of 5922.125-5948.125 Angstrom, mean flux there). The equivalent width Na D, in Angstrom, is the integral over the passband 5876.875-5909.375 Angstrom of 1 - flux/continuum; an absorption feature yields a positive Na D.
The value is 4.9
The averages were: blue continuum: 294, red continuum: 290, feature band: 249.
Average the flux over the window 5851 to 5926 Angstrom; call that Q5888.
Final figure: 272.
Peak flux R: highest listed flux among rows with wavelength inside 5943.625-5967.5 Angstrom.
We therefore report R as 300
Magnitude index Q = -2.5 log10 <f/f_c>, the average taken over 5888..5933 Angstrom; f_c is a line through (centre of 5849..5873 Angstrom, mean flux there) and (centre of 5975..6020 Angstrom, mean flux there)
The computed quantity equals 0.09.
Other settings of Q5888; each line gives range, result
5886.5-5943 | 270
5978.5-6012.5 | 286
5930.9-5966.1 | 290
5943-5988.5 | 288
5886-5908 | 241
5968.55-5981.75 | 287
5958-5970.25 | 293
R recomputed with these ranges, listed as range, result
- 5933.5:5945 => 298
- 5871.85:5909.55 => 292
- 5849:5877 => 313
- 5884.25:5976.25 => 310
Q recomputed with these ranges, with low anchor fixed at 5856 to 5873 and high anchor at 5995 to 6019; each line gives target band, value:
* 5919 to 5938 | -0.006 mag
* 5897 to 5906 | 0.125 mag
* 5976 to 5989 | 0.026 mag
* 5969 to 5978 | -0.013 mag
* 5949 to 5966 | -0.002 mag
